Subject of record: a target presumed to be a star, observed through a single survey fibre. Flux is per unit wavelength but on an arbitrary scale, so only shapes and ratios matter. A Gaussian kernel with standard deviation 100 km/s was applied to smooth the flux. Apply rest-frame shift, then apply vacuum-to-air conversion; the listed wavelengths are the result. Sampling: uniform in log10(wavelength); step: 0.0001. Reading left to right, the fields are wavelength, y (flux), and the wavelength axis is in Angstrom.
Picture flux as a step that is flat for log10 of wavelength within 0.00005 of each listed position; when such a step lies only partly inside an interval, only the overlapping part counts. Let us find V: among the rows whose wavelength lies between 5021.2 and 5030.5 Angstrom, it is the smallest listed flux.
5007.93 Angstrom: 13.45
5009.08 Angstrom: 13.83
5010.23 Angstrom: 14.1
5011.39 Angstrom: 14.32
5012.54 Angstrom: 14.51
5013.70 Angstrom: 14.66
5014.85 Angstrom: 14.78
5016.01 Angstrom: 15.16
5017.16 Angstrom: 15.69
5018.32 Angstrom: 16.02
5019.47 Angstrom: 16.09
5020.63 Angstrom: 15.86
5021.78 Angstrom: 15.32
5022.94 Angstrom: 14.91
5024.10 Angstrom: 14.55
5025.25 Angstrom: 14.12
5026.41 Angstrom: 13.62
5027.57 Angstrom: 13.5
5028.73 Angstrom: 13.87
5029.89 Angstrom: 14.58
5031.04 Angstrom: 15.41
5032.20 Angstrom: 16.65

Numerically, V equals 13.5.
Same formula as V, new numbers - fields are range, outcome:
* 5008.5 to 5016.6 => 13.83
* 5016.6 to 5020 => 15.69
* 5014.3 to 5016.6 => 14.78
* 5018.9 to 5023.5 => 14.91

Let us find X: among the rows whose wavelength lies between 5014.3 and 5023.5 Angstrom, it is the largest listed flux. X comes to 16.09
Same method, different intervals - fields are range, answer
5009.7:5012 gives 14.32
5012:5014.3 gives 14.66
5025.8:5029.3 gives 13.87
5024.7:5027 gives 14.12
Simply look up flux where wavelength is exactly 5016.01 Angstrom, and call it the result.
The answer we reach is 15.16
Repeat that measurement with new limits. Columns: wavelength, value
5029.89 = 14.58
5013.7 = 14.66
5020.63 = 15.86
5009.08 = 13.83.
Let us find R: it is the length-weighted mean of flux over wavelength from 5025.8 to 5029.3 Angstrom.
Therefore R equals 13.6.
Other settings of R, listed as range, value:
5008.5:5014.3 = 14.3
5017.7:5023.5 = 15.6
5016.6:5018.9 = 15.9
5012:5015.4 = 14.6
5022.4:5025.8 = 14.5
